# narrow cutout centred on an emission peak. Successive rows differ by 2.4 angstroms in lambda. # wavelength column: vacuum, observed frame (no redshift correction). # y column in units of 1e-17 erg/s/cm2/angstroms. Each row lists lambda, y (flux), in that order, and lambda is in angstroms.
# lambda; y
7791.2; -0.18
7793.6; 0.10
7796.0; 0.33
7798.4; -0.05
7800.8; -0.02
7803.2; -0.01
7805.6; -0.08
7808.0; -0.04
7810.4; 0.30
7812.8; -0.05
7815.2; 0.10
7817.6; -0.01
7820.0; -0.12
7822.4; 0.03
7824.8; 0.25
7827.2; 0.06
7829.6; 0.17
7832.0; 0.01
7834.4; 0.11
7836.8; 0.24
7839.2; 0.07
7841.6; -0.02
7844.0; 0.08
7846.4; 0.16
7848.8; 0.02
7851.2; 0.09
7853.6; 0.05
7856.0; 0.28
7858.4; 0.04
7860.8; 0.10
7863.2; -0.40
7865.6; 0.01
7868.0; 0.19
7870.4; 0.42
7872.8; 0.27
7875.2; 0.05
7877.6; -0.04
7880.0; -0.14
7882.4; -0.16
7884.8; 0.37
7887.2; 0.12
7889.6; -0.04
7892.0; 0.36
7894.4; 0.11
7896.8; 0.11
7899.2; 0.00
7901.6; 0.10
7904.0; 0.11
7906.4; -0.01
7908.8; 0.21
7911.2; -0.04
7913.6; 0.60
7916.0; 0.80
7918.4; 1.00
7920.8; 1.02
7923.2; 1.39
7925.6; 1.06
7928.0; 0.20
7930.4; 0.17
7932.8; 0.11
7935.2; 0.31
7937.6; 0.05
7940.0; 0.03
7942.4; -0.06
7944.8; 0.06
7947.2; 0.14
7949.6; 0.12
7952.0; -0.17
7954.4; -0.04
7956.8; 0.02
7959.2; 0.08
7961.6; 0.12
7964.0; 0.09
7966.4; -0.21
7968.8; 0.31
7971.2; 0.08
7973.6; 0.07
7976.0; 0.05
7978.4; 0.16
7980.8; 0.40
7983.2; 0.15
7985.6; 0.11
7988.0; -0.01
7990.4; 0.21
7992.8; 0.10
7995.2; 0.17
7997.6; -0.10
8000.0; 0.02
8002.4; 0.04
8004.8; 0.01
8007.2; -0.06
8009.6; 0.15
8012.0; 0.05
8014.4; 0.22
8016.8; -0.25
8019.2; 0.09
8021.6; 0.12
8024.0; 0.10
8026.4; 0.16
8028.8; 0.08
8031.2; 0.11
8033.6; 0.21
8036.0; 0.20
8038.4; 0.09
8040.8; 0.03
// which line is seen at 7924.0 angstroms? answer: [O II]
